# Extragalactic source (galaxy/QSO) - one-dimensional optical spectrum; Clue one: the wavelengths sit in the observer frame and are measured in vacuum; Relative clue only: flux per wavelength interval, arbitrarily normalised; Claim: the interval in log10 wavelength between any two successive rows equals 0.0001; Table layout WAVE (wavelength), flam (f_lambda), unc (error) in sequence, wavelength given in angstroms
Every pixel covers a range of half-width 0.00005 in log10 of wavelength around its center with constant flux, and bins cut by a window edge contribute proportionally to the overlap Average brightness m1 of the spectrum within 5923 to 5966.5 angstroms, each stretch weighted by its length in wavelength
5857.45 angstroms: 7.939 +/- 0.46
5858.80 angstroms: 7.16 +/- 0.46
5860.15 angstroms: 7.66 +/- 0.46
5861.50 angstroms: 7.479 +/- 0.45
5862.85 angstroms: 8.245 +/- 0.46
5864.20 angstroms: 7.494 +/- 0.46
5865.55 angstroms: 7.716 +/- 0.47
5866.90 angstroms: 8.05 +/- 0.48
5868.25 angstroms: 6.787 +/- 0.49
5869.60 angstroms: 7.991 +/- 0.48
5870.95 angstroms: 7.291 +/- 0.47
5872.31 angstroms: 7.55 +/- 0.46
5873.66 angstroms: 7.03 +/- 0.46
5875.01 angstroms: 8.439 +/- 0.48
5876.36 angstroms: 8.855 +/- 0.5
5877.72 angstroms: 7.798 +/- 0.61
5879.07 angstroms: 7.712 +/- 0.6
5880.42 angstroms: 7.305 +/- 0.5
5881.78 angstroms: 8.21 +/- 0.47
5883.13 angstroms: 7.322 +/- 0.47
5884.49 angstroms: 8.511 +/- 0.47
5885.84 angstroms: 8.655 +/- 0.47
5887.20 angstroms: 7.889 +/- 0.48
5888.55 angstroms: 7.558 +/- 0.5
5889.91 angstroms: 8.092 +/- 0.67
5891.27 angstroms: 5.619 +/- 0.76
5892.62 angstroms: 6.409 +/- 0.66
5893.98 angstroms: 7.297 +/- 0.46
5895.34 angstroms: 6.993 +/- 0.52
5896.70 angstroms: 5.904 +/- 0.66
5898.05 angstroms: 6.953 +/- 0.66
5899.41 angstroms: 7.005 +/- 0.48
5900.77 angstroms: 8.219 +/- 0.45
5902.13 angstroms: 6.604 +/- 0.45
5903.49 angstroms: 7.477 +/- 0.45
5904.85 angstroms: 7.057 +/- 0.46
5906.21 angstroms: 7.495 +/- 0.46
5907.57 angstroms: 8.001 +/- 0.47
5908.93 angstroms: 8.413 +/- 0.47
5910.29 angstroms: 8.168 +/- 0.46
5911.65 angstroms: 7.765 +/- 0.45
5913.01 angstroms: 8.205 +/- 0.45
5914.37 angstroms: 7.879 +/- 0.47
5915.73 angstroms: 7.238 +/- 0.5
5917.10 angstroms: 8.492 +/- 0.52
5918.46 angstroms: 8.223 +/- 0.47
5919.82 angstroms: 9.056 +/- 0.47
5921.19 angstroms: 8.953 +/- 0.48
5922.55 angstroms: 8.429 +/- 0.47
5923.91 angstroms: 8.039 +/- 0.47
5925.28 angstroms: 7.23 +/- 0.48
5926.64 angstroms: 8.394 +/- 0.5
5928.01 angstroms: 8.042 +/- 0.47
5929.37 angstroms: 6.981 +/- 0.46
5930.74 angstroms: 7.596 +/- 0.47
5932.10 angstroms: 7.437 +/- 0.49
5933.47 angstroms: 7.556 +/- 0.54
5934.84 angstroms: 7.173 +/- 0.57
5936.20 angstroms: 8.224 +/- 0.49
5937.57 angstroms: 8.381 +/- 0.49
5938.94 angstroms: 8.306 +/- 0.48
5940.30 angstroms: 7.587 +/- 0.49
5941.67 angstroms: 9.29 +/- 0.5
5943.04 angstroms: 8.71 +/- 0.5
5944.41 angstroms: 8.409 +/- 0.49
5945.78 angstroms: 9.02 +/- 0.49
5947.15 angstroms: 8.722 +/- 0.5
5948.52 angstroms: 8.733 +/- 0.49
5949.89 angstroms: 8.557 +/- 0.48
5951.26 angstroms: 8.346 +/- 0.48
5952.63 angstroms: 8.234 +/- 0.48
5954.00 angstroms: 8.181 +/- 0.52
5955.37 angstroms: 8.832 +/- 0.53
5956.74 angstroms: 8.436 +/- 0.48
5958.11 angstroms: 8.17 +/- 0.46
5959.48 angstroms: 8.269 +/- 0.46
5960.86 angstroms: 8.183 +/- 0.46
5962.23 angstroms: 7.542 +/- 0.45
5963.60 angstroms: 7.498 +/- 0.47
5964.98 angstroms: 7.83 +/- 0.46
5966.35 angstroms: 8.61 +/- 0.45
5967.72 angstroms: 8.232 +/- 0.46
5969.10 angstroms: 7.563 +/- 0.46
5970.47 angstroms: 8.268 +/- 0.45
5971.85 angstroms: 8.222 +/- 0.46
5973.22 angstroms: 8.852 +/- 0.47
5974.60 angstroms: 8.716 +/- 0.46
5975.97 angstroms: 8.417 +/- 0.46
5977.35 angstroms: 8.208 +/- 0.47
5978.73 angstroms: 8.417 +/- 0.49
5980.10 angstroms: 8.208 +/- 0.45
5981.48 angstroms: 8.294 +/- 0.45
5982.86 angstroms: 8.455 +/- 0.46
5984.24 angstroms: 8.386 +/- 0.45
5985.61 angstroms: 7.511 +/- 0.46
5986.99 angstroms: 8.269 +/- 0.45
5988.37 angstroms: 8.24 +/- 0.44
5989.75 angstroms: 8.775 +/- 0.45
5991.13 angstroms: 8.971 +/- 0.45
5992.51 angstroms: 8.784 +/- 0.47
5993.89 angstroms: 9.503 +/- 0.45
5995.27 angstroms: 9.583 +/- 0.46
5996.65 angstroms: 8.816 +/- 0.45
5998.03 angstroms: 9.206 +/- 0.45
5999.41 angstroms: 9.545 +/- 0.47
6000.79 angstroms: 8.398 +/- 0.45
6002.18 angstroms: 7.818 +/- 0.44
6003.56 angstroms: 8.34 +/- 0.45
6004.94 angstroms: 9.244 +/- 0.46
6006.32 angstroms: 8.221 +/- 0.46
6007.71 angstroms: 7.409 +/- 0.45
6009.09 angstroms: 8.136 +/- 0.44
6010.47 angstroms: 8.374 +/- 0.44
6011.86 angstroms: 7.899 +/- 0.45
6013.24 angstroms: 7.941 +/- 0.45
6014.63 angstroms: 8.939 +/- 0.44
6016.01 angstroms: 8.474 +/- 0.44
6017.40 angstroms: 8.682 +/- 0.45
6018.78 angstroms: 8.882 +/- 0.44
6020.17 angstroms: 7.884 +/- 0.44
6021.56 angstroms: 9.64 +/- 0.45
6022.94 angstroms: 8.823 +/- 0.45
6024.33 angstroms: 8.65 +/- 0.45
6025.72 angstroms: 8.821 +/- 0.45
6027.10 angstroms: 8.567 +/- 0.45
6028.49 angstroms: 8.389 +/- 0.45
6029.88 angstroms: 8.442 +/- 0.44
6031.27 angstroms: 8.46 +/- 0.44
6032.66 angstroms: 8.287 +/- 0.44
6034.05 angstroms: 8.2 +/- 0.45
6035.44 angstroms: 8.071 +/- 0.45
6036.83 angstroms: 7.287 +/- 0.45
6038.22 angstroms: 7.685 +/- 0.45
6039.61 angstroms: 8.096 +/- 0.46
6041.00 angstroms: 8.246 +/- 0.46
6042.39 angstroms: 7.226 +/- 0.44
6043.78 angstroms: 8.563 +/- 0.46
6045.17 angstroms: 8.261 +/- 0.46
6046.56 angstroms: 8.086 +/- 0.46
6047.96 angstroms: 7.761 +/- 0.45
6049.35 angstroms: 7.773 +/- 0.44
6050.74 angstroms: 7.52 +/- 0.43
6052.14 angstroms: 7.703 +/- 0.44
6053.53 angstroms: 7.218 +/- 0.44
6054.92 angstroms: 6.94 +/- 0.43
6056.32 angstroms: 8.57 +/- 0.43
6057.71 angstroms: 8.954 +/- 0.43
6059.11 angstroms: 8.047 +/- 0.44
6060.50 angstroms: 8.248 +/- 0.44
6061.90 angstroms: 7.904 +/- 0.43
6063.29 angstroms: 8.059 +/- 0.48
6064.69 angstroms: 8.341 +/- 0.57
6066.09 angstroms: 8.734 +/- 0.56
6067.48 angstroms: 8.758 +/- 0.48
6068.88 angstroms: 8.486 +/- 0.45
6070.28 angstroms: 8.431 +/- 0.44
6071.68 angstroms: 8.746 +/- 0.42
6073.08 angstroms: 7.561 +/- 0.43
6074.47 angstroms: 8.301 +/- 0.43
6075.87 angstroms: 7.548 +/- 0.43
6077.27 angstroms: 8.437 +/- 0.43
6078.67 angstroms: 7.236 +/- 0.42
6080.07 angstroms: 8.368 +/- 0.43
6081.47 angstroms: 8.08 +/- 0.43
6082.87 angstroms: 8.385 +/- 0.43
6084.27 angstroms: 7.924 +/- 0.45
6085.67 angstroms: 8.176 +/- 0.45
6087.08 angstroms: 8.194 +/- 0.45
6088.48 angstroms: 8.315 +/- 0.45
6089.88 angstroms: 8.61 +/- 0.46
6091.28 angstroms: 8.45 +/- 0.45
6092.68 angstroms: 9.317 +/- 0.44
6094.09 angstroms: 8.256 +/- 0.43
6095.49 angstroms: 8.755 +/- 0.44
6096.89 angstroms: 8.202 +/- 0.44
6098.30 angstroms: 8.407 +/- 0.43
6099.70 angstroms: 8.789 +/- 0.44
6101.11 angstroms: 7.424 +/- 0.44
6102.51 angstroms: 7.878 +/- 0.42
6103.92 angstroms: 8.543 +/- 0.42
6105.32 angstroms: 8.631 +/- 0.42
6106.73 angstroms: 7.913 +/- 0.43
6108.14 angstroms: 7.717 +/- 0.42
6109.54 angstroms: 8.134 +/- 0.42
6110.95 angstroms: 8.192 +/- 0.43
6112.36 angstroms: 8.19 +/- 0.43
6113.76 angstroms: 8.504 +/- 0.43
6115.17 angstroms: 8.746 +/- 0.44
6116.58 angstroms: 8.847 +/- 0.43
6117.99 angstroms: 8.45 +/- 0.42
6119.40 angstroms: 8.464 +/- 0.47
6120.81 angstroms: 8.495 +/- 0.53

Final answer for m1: 8.14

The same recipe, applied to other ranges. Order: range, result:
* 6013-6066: 8.21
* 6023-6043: 8.2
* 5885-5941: 7.69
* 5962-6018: 8.42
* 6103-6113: 8.18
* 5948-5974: 8.24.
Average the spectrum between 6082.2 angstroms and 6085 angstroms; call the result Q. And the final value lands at 8.16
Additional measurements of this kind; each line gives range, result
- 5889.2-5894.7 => 6.85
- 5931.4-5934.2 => 7.49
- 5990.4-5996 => 9.2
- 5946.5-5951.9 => 8.59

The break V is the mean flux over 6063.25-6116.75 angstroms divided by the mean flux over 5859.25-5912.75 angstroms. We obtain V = 1.10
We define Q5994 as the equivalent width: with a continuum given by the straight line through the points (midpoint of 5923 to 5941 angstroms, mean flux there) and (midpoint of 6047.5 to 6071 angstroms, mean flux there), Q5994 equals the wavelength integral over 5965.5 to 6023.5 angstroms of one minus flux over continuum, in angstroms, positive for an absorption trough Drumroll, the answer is -4.18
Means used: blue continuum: 7.78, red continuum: 8.09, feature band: 8.5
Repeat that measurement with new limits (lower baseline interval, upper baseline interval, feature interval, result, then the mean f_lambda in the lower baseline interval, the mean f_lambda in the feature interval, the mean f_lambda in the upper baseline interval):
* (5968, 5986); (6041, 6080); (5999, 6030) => -1.2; 8.28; 8.49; 8.06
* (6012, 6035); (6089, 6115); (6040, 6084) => 1.9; 8.55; 8.08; 8.34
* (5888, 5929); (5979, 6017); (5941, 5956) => -1.1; 7.64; 8.64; 8.51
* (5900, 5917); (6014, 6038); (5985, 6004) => -1.0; 7.73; 8.7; 8.48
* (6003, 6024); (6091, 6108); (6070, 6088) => 0.6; 8.46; 8.1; 8.35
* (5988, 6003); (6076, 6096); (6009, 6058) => 2.5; 8.88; 8.2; 8.29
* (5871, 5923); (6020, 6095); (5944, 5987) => -2.1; 7.7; 8.3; 8.21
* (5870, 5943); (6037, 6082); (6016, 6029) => -1.2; 7.75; 8.7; 8.05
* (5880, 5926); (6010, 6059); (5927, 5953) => -1.2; 7.67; 8.17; 8.2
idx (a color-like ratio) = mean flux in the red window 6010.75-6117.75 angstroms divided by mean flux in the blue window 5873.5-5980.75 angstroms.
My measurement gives 1.0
